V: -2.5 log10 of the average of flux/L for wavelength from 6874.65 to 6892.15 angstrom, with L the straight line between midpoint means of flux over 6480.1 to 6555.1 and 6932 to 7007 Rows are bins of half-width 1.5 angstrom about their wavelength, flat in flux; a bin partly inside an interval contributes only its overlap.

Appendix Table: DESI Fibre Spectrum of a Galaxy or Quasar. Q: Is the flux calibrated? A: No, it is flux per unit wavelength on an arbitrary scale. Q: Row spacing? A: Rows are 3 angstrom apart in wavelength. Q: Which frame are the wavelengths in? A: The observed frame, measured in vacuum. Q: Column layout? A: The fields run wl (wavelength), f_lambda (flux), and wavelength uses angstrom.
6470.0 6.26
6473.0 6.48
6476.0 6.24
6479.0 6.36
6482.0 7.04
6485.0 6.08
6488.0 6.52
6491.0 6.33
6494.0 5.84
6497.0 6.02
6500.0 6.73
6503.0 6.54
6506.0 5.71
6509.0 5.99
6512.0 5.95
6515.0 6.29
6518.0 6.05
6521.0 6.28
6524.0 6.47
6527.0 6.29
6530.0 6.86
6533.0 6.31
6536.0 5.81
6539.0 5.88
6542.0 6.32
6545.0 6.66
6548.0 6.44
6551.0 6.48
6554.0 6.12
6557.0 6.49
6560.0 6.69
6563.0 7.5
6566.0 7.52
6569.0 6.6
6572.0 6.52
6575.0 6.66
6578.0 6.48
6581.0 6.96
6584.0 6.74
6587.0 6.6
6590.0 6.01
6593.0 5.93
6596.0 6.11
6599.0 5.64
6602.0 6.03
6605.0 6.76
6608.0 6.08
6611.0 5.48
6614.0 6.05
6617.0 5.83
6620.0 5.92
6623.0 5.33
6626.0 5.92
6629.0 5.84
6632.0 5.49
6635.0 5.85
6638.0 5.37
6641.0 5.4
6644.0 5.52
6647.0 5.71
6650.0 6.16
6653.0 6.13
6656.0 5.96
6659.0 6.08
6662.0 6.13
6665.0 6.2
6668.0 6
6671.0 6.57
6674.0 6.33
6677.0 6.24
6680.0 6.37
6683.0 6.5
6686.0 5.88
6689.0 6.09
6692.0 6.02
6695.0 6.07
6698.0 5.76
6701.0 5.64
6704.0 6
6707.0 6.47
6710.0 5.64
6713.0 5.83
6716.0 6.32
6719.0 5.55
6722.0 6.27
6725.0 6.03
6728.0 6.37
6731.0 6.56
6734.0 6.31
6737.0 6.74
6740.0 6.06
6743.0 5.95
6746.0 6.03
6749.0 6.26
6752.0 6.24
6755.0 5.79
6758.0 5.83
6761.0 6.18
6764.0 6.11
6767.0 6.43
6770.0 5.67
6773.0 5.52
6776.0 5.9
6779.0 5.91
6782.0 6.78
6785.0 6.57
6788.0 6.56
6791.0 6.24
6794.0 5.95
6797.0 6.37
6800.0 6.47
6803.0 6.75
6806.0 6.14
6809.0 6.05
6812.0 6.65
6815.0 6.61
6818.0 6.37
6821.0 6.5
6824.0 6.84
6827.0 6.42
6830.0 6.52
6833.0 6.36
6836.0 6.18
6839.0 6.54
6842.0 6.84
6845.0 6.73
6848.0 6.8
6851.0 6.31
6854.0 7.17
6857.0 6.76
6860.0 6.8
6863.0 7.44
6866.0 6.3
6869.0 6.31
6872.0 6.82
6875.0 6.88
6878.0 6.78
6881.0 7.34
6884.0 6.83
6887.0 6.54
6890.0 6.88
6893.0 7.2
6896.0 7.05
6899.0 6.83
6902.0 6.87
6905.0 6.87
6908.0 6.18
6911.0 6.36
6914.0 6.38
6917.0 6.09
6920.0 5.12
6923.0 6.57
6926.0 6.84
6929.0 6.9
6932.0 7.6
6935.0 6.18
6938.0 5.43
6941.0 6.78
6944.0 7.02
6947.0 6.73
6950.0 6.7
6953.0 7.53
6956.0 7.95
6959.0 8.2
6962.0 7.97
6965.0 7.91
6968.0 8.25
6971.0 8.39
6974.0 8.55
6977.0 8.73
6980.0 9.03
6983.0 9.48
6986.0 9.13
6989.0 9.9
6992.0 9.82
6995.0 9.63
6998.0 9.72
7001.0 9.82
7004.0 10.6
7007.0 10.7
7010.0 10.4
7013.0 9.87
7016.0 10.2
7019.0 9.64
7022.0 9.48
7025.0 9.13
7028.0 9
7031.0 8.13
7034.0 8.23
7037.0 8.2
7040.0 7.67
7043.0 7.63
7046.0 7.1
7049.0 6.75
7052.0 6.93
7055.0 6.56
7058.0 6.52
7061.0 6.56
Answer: 0.156 mag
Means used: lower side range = 6.28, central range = 6.89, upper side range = 8.34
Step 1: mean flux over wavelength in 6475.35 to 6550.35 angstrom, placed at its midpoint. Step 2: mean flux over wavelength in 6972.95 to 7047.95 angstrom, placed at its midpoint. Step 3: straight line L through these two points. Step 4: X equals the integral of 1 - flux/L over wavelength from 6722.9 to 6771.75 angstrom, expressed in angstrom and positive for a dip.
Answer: 9.5 angstrom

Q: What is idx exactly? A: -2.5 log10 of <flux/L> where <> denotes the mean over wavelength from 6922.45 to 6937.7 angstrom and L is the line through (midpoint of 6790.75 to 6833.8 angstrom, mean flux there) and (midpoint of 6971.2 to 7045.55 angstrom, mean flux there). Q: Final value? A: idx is 0.20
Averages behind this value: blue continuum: 6.42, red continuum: 9.23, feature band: 6.72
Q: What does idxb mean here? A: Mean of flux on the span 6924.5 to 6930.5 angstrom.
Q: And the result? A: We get 6.87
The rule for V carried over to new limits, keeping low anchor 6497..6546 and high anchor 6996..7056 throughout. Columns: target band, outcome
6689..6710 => 0.195 mag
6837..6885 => 0.176 mag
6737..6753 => 0.196 mag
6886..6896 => 0.175 mag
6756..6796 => 0.226 mag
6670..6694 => 0.135 mag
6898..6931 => 0.264 mag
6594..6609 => 0.091 mag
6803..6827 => 0.195 mag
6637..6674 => 0.164 mag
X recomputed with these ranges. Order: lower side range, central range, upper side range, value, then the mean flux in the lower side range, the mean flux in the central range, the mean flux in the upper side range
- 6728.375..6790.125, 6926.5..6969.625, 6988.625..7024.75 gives 8.8 angstrom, 6.17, 7.22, 9.95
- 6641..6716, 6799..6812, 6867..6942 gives 0.0 angstrom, 6.05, 6.38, 6.62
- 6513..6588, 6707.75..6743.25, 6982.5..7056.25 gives 6.1 angstrom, 6.52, 6.15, 8.95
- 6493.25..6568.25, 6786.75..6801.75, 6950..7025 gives 3.1 angstrom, 6.38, 6.32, 9.15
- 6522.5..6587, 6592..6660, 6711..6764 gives 5.8 angstrom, 6.56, 5.85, 6.13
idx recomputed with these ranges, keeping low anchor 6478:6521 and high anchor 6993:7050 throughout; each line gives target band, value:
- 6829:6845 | 0.23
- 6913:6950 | 0.31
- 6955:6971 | 0.09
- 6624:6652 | 0.22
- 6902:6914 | 0.28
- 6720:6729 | 0.21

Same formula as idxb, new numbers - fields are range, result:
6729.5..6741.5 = 6.42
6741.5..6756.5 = 6.05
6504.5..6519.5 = 6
